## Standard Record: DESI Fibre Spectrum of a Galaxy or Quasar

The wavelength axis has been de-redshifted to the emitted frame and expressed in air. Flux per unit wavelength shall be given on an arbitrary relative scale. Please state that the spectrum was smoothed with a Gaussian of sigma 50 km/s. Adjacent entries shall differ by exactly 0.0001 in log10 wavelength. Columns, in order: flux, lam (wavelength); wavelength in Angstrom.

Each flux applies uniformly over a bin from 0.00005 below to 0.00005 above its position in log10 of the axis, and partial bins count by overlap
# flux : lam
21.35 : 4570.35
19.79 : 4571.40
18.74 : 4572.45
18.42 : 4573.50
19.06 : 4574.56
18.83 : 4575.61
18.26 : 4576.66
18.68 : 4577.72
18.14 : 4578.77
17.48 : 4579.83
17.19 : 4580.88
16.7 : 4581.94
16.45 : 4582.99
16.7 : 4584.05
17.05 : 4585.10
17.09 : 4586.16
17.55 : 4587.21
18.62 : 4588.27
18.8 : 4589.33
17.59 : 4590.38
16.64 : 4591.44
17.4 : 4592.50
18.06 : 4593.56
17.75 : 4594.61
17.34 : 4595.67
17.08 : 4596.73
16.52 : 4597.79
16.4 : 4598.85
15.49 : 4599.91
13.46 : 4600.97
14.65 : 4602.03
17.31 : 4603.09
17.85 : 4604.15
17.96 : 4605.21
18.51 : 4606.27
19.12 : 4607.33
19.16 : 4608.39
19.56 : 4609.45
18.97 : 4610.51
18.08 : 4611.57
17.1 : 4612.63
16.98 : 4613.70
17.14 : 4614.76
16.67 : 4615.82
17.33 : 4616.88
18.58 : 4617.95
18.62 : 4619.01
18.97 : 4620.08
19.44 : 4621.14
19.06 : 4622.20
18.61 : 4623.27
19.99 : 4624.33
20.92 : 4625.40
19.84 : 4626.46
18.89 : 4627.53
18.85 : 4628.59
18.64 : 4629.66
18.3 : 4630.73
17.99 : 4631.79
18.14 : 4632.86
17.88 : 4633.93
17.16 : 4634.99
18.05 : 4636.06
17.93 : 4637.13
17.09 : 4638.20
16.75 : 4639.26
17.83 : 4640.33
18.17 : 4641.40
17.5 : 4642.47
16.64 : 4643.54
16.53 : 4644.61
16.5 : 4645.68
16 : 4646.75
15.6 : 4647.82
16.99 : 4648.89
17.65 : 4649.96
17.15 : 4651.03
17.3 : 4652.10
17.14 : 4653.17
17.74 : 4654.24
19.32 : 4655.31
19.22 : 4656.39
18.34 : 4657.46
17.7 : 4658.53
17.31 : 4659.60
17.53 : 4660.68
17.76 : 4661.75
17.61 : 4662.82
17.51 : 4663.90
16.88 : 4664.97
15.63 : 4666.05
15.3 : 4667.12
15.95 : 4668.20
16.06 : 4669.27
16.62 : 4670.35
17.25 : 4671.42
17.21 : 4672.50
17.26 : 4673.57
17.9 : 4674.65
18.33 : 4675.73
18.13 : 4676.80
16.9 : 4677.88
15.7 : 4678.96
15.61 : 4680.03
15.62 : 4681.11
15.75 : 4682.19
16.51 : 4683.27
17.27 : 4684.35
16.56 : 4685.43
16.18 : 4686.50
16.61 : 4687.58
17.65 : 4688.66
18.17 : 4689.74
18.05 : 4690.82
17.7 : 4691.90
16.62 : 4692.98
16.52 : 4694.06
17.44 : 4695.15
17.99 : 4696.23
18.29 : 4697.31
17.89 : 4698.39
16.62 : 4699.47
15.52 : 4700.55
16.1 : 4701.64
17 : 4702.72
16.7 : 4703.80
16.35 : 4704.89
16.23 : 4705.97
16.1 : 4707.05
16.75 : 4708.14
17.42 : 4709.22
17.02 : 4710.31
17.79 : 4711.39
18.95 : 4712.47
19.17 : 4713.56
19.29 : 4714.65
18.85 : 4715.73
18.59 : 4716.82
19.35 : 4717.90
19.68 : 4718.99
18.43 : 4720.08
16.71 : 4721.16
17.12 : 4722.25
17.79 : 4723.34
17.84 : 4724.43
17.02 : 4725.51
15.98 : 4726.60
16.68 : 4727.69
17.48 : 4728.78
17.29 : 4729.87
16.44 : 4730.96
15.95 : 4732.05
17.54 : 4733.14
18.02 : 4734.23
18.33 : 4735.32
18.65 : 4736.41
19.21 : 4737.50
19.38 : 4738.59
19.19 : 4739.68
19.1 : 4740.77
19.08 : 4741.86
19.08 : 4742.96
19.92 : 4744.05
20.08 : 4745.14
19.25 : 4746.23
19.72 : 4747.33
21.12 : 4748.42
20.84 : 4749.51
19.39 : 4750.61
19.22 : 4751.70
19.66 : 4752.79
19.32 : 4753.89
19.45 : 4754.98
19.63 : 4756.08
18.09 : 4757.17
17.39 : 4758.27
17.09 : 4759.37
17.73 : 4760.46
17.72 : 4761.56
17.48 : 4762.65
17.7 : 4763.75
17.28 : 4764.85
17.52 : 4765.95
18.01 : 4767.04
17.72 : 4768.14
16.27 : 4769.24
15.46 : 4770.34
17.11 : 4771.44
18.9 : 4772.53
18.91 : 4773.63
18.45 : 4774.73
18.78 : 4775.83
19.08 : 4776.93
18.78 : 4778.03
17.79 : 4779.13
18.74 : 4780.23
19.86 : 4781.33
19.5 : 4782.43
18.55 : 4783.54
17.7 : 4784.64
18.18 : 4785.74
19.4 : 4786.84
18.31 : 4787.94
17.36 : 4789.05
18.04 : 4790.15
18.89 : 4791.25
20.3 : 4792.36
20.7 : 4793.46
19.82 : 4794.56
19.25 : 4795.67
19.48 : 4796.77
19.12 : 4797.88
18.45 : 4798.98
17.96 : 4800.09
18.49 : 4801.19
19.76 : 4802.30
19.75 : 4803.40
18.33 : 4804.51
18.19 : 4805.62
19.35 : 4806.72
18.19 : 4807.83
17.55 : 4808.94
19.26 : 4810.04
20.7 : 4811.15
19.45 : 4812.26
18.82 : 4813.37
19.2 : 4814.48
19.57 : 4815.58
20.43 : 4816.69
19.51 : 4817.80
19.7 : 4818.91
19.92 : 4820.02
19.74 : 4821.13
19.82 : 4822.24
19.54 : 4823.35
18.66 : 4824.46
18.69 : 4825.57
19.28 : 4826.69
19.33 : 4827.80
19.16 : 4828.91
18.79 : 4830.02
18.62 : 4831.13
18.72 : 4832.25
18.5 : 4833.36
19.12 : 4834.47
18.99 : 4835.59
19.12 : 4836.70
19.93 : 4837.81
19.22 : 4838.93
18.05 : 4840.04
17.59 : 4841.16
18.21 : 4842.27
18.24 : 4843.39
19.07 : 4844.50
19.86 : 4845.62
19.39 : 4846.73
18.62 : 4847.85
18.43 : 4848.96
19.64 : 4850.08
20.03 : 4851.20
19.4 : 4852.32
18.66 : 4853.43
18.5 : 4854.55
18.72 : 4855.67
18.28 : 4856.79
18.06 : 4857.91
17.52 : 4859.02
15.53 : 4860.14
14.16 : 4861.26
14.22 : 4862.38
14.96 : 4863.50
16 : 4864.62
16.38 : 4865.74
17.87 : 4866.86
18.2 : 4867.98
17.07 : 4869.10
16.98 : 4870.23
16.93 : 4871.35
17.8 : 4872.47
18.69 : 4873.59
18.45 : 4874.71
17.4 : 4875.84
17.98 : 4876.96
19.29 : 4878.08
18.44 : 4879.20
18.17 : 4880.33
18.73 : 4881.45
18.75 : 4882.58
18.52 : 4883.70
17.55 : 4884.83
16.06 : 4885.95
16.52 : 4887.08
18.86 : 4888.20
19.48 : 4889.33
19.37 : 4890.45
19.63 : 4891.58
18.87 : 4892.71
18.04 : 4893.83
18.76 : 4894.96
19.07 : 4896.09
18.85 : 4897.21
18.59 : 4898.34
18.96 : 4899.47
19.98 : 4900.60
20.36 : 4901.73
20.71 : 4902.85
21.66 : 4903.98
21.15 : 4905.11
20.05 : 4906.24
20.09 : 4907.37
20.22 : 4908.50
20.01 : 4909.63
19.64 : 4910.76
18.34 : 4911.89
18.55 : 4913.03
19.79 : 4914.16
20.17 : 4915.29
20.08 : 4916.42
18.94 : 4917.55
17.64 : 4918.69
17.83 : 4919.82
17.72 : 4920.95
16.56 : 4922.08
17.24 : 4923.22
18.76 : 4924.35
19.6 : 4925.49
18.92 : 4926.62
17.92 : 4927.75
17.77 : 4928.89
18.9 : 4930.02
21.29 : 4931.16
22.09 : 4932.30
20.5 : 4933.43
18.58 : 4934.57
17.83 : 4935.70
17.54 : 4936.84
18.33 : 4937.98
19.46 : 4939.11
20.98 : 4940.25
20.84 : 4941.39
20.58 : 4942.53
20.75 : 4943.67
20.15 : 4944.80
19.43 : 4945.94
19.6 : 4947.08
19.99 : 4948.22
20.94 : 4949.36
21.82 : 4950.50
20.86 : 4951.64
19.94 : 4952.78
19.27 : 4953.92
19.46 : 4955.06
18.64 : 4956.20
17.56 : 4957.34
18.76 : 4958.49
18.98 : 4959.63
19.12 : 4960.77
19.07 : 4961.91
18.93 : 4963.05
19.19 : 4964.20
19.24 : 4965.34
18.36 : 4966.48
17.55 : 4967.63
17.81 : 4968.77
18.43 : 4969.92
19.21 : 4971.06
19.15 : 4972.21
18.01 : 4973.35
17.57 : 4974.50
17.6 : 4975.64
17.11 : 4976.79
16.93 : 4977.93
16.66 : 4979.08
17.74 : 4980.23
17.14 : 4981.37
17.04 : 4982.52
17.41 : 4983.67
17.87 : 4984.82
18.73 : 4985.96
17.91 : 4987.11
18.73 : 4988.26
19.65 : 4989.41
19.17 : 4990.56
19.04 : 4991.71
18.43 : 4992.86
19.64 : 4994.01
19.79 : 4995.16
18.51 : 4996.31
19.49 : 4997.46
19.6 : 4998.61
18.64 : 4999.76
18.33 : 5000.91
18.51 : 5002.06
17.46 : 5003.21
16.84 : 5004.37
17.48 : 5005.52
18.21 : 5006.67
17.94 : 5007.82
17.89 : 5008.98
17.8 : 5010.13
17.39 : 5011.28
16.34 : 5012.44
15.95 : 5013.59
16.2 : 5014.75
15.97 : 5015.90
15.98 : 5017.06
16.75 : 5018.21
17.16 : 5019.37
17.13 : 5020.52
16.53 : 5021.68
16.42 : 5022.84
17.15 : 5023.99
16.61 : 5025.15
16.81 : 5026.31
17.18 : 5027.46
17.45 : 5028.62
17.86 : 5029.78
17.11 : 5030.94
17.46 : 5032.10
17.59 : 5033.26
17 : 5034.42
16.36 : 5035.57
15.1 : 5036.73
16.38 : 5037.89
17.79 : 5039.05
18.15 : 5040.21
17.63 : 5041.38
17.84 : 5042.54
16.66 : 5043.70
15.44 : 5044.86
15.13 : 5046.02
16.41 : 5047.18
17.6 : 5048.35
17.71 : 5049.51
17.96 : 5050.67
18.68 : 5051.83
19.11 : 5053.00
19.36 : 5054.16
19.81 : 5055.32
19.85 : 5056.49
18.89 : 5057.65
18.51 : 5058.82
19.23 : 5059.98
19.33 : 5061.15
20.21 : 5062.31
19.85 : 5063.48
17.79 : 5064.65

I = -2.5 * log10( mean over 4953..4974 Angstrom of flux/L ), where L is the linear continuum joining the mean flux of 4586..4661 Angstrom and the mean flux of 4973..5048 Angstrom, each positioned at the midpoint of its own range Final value -0.07 mag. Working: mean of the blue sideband 17.8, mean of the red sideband 17.5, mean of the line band 18.7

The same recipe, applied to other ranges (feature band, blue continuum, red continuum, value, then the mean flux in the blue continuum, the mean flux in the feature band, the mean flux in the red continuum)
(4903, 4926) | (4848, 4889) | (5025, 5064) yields -0.09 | 17.7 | 19.2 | 17.8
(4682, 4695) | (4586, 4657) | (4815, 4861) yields 0.07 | 17.8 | 17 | 18.9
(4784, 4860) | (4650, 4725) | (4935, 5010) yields -0.06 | 17.3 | 19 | 18.7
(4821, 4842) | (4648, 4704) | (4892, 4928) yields -0.03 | 17.1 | 19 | 19.2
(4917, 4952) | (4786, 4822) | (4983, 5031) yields -0.06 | 19.2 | 19.3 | 17.7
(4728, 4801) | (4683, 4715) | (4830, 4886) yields -0.06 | 17.2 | 18.6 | 18.1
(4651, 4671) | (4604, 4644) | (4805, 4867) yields 0.06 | 18.3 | 17.3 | 18.6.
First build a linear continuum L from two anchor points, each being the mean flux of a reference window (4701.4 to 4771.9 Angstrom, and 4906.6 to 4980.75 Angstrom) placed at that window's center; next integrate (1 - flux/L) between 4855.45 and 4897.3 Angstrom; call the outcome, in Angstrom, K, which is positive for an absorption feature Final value 2.2 Angstrom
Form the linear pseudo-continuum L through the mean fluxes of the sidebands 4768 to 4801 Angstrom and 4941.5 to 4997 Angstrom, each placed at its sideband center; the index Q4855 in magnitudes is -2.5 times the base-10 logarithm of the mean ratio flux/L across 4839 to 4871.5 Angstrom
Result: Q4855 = 0.05 mag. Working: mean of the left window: 18.6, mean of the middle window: 17.8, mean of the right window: 18.8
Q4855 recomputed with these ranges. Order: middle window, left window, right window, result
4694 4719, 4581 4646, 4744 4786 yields 0.042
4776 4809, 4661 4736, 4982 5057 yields -0.091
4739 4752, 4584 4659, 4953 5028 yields -0.108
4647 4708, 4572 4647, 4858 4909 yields 0.054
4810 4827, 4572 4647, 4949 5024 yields -0.088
